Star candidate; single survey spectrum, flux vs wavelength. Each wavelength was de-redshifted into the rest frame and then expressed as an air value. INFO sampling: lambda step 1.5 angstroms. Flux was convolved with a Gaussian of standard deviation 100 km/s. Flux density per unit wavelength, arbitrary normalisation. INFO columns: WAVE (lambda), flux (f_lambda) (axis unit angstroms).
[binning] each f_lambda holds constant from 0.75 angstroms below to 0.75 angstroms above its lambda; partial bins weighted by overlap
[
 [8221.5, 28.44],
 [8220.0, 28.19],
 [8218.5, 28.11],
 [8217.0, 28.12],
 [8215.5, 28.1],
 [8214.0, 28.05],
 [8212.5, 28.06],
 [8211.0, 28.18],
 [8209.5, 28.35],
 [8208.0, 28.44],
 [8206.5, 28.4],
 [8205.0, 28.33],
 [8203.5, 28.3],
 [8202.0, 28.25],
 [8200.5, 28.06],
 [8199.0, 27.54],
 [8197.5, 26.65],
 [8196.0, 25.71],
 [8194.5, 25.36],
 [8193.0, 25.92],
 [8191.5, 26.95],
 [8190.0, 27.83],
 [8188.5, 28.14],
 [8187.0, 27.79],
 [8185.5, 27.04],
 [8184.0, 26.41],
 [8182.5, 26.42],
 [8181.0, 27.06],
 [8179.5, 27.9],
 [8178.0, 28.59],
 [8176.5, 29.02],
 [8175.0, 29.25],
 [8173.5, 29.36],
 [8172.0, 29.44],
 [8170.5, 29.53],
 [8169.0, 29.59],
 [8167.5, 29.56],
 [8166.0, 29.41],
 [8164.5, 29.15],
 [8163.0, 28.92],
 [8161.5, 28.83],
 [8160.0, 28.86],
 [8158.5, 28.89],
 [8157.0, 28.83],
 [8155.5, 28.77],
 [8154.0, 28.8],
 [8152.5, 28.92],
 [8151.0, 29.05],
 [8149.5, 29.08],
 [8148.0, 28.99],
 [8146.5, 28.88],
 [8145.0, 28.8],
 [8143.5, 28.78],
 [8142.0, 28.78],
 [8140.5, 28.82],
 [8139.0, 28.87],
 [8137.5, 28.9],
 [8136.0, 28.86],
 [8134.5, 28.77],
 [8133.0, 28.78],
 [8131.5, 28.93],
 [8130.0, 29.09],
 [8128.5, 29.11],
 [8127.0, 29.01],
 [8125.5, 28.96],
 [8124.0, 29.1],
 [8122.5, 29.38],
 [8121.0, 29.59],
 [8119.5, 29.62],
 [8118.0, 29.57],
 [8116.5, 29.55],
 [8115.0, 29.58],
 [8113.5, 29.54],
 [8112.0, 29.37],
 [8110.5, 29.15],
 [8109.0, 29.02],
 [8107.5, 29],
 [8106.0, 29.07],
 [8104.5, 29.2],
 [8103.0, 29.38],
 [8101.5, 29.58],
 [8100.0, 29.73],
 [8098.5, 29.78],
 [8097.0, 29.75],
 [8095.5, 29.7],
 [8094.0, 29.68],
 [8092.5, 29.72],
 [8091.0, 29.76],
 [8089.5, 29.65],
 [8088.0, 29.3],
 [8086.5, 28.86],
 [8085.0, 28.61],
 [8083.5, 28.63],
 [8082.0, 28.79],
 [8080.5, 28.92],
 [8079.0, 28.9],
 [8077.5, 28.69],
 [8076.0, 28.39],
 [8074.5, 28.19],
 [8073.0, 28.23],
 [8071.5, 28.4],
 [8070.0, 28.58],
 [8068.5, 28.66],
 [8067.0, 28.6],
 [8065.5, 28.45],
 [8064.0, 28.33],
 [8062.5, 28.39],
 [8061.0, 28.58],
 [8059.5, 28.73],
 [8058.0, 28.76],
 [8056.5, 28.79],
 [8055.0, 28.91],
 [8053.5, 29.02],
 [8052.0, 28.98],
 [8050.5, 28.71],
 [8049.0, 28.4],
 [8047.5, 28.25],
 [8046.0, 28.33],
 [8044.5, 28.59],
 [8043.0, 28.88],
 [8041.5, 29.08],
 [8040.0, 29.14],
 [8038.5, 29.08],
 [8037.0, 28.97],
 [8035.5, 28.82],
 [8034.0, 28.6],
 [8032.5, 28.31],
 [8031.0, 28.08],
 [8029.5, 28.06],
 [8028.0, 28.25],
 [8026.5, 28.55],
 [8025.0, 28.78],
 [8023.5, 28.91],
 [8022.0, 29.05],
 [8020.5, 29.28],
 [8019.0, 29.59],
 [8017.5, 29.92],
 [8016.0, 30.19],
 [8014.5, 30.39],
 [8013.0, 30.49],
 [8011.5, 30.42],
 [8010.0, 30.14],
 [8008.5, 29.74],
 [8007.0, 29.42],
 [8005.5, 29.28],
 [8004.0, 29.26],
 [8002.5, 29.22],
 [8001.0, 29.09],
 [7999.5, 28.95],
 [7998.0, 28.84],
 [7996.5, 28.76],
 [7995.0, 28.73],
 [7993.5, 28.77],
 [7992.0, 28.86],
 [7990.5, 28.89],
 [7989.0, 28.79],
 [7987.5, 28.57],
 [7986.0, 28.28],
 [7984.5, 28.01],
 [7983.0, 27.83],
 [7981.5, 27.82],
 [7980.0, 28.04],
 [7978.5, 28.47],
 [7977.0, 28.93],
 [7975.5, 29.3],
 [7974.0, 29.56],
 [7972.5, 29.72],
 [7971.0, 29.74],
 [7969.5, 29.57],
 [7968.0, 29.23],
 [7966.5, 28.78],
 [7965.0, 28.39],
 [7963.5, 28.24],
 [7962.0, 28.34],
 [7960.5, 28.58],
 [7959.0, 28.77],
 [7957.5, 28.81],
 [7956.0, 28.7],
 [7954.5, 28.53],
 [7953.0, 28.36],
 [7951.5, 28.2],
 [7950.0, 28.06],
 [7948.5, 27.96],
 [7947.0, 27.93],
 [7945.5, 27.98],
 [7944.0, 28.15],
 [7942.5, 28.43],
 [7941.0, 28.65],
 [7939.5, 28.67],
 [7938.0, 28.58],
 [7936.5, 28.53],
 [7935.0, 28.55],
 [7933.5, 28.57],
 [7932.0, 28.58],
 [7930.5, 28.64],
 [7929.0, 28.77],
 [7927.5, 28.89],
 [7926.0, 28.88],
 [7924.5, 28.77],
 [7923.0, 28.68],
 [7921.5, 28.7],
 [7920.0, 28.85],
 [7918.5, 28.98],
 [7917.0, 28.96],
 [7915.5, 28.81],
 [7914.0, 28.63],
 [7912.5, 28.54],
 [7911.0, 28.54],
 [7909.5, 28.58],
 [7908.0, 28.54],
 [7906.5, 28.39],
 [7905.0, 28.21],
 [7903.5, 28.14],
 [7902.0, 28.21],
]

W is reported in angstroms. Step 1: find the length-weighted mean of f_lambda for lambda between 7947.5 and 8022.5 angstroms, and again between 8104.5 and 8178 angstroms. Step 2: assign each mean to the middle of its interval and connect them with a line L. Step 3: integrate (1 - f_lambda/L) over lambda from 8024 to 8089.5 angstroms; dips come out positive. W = 0.9 angstroms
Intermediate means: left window 29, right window 29.1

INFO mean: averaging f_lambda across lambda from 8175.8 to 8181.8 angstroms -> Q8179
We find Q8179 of 28.1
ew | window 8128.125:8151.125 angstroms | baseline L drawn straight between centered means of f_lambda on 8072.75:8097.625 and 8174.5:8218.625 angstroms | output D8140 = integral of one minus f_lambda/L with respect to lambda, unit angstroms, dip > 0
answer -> -0.4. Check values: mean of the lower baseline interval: 29.1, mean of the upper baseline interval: 27.7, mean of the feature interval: 28.9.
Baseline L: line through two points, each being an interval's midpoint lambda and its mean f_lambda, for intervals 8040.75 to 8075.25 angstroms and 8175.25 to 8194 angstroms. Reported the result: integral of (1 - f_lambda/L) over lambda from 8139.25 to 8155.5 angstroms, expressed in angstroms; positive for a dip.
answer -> -0.6 angstroms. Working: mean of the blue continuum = 28.6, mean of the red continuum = 27.4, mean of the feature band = 28.9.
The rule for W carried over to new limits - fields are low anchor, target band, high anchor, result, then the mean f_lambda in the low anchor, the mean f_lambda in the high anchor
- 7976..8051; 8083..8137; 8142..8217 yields -1.4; 28.9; 28.3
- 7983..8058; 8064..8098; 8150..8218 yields -0.3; 29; 28.2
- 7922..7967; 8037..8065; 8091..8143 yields 0.2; 28.5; 29.3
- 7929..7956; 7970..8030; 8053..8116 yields -0.9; 28.4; 29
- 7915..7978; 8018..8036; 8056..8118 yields 0.1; 28.7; 29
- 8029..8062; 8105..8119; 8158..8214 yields -0.5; 28.7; 28.1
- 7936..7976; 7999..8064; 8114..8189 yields -0.7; 28.7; 28.8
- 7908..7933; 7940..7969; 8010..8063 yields 0.4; 28.7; 29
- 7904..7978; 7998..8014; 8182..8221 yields -0.7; 28.7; 27.6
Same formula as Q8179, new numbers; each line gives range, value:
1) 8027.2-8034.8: 28.3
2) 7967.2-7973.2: 29.6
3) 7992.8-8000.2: 28.8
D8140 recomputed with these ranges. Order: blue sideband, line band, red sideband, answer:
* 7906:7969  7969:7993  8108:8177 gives -0.07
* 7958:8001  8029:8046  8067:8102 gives 0.14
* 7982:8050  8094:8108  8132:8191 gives -0.34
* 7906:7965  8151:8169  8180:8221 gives -0.86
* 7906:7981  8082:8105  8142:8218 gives -0.81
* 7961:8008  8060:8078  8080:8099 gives 0.47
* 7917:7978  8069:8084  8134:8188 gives 0.06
